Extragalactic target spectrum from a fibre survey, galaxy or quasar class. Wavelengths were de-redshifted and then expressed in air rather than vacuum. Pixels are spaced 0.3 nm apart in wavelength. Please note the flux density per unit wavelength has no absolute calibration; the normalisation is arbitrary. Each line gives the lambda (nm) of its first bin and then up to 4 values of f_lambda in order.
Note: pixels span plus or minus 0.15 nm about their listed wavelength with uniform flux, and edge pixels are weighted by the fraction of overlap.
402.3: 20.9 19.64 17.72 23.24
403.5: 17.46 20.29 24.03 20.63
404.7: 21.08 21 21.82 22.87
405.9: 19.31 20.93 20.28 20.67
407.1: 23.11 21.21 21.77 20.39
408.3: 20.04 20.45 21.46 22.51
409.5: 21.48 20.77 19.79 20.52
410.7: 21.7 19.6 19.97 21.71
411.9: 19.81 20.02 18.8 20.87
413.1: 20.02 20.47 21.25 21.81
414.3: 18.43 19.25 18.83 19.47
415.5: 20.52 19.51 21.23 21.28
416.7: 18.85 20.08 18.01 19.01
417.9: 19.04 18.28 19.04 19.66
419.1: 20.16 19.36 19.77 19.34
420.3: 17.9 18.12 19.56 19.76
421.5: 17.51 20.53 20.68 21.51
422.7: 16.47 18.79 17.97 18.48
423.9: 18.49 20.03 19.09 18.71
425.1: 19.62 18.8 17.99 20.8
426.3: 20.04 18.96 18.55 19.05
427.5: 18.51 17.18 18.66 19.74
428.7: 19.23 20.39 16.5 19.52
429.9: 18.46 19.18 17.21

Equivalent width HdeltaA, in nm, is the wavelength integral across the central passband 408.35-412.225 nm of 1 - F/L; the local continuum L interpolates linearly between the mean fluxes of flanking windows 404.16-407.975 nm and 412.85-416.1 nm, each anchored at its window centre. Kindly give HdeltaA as -0.02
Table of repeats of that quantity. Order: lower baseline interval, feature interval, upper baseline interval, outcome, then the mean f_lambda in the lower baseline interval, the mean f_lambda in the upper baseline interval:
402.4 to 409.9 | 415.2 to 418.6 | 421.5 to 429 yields 0.06 nm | 21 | 19.1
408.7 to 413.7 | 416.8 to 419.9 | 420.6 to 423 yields 0.08 nm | 20.6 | 19.3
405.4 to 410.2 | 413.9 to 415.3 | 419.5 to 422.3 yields 0.05 nm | 21.1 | 19.3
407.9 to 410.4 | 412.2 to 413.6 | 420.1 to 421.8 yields 0.01 nm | 20.9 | 18.8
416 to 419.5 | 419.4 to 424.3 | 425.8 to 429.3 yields 0.06 nm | 19.5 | 19.1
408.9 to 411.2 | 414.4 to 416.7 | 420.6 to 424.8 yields 0.03 nm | 20.9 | 19.1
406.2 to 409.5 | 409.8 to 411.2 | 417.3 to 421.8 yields 0.02 nm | 21.2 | 19.1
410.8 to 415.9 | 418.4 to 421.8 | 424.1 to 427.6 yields 0.07 nm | 20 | 19.2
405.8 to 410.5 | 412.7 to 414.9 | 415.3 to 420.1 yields -0.01 nm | 20.9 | 19.6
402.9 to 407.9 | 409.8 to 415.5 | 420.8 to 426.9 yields 0.06 nm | 21.1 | 19.2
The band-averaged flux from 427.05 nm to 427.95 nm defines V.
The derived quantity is 18.2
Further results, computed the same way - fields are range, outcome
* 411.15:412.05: 20.5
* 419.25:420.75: 18.9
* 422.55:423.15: 17.6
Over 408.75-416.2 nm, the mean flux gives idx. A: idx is 20.4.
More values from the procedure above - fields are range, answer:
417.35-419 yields 19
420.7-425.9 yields 19.1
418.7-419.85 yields 19.7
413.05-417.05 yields 20.1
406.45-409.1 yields 21.1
